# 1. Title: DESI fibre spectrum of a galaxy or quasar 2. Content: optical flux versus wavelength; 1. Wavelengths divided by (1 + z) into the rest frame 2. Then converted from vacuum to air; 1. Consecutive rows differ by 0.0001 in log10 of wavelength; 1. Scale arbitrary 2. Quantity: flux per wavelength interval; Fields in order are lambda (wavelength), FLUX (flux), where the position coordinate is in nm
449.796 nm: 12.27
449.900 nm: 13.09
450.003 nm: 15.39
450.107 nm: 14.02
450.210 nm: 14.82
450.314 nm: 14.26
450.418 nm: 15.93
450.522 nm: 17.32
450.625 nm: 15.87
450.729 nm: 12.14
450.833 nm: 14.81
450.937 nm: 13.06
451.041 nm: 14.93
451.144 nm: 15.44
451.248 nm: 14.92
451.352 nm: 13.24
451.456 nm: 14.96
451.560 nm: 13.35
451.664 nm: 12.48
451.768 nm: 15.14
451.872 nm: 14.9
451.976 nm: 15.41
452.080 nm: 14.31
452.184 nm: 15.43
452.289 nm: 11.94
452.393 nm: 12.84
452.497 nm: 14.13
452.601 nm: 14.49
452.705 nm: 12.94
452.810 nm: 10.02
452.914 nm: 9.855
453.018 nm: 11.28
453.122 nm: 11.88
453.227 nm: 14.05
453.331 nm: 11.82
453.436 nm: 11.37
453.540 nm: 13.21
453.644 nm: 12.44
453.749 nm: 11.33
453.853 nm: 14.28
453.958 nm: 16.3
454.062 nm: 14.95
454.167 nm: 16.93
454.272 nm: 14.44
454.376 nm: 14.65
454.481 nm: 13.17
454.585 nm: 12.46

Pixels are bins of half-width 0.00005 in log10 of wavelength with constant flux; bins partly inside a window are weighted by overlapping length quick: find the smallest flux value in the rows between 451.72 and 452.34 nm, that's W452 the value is 11.94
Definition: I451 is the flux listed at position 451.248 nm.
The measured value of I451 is 14.92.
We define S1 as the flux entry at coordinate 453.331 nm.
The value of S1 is 11.82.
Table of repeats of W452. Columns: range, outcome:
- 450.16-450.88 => 12.14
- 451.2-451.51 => 13.24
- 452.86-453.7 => 9.855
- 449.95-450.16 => 14.02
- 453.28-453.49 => 11.37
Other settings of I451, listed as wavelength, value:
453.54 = 13.21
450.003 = 15.39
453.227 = 14.05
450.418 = 15.93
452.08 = 14.31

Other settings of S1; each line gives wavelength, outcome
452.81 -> 10.02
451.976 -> 15.41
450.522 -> 17.32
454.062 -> 14.95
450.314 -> 14.26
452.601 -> 14.49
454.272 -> 14.44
